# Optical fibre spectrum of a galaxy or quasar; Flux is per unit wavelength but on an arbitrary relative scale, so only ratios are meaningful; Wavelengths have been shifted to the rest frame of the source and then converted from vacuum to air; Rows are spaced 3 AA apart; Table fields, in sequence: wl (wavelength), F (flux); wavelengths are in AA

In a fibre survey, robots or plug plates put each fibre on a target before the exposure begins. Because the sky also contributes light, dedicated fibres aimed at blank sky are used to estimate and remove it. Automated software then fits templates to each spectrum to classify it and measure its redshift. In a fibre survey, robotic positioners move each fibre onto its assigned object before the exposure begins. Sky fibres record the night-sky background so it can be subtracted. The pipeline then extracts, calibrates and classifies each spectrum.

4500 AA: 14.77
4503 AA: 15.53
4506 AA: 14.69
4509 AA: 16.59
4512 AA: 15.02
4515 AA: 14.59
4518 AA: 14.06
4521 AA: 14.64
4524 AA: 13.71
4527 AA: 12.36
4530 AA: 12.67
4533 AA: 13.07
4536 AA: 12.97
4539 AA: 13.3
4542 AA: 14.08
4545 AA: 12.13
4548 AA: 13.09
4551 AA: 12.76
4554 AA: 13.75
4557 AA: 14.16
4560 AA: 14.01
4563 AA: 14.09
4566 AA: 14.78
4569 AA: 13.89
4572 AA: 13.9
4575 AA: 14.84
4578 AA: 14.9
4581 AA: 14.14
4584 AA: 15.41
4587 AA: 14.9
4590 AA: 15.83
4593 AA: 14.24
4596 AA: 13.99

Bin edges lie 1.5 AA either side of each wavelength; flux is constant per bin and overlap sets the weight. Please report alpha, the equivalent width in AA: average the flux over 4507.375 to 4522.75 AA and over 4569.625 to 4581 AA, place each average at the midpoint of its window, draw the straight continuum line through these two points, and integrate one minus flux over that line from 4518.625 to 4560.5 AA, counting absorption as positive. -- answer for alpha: 4.0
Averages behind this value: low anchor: 15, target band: 13.3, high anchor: 14.4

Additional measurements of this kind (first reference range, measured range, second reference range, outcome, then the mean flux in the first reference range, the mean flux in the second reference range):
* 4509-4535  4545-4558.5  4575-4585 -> 1.0 AA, 13.9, 14.8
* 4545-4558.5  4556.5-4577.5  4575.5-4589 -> -0.3 AA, 13.3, 14.9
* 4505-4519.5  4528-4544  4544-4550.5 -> 0.3 AA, 15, 12.7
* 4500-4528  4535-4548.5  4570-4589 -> 1.4 AA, 14.6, 14.7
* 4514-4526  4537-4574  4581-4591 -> 2.6 AA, 14.2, 15.2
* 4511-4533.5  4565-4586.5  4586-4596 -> 0.1 AA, 13.8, 14.8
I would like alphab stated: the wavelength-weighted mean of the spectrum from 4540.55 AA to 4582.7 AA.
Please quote 13.9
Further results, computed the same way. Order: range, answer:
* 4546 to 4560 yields 13.5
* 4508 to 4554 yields 13.6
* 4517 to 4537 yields 13.3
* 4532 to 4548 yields 13.1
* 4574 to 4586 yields 14.8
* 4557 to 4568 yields 14.3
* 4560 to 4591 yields 14.6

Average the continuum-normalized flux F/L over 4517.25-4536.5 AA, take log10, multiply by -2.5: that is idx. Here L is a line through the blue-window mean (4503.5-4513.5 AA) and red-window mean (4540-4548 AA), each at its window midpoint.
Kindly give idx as 0.071 mag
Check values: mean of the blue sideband 15.4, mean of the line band 13.3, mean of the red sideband 13.1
